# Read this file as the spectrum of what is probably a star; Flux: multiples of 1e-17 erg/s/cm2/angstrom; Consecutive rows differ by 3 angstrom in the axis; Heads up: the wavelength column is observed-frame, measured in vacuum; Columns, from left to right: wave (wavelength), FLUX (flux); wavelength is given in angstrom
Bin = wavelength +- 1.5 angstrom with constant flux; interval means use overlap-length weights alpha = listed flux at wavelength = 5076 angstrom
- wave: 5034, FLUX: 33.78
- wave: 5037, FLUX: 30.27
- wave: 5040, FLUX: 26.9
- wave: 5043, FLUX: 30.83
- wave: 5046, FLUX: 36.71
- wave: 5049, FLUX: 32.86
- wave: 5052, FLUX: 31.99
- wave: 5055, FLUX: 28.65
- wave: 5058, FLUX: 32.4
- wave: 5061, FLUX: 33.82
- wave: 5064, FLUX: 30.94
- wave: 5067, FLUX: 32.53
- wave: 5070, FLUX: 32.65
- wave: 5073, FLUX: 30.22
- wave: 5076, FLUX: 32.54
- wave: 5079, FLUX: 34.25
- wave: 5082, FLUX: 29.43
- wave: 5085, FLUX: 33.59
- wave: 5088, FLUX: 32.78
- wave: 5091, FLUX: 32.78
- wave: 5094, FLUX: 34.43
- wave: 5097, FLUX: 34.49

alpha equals 32.54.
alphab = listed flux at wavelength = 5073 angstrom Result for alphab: 30.22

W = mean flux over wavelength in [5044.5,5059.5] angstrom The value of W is 32.5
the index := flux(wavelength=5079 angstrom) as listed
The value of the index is 34.25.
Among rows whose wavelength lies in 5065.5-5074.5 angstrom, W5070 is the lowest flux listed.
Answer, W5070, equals 30.22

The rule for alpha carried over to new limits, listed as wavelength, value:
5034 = 33.78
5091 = 32.78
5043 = 30.83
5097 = 34.49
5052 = 31.99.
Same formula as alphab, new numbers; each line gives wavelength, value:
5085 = 33.59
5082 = 29.43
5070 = 32.65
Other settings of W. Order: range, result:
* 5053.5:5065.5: 31.5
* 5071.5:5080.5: 32.3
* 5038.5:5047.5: 31.5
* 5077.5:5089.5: 32.5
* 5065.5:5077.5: 32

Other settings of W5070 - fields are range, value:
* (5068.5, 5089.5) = 29.43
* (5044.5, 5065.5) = 28.65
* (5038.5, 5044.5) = 26.9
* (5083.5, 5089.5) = 32.78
